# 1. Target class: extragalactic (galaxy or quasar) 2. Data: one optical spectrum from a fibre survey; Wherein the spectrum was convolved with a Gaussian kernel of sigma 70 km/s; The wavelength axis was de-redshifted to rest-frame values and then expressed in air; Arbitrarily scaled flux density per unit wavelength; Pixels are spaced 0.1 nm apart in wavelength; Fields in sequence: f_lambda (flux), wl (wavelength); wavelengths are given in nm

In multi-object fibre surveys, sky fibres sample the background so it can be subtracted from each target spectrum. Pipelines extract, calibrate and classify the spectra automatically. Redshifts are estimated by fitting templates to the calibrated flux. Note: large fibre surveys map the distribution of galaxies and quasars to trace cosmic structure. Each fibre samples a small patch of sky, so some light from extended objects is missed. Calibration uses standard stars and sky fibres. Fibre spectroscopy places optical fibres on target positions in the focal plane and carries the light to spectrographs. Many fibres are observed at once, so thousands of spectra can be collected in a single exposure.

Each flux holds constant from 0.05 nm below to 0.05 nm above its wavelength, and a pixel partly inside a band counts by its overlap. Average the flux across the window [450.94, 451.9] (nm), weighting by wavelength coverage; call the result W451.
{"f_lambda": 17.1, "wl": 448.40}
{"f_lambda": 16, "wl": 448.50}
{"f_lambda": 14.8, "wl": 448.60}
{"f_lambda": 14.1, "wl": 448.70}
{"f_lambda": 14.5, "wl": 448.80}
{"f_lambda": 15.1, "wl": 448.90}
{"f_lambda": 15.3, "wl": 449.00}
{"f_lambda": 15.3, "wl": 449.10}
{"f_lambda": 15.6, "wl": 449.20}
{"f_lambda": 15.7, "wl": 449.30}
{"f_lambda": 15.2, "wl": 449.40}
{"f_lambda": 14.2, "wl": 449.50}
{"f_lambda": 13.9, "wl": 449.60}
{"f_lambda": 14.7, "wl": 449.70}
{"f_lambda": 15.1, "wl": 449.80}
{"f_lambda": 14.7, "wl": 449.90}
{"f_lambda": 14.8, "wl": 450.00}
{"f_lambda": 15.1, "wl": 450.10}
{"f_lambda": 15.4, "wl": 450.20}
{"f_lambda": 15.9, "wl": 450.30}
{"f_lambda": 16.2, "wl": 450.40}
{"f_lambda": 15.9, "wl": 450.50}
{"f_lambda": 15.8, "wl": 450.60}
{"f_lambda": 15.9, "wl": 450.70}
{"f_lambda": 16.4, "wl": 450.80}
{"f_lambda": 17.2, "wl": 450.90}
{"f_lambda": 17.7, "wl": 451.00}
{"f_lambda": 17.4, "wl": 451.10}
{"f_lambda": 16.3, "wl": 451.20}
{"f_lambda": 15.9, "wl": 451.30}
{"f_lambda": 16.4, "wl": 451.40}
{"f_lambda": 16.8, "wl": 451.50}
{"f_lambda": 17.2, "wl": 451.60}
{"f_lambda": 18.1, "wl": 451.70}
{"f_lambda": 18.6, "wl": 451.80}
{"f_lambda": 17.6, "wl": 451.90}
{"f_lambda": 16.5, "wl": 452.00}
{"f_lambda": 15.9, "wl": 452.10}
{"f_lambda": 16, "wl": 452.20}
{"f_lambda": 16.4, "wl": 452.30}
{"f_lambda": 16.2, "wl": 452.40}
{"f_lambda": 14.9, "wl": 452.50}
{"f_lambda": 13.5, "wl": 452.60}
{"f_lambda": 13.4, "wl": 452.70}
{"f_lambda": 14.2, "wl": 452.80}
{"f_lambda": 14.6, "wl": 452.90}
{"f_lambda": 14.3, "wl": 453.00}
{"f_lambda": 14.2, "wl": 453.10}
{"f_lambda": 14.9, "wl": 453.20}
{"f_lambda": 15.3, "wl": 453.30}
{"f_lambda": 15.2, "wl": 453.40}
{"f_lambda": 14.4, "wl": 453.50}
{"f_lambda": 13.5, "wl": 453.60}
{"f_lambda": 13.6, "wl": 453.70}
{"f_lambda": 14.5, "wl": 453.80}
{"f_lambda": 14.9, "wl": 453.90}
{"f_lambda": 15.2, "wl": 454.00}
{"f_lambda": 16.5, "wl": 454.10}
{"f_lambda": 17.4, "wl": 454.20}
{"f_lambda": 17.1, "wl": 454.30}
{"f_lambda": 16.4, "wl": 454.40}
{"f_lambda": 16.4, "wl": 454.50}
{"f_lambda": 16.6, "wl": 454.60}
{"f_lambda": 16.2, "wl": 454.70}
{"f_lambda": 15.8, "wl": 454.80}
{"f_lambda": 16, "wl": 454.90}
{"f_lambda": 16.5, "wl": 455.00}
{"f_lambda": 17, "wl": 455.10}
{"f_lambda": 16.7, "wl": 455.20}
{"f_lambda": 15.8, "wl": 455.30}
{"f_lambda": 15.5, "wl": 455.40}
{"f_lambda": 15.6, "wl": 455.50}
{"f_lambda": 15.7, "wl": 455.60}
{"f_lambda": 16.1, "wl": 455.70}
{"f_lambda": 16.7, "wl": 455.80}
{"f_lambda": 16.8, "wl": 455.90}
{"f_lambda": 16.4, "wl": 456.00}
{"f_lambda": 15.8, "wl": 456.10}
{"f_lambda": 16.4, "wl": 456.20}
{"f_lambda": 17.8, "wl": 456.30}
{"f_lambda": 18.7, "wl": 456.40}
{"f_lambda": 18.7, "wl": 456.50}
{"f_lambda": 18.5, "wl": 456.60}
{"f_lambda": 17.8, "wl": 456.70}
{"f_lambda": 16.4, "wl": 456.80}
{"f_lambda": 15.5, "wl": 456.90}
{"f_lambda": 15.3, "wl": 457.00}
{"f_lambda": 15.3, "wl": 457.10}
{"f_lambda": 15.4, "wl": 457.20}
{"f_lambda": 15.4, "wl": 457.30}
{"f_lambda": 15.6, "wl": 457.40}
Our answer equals 17.2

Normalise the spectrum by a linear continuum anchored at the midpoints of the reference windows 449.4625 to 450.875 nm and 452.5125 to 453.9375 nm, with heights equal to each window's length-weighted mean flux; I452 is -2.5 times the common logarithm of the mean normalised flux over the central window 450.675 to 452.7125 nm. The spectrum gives -0.11 mag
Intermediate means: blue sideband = 15.3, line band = 16.5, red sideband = 14.3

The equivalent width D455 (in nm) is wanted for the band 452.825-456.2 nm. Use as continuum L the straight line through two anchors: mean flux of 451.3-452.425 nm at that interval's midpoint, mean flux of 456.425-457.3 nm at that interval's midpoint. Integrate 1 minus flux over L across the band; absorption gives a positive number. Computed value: 0.21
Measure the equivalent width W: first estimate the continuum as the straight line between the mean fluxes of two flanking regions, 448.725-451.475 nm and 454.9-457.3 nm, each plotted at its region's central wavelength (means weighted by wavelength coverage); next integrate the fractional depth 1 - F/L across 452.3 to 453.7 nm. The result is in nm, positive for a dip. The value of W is 0.13 nm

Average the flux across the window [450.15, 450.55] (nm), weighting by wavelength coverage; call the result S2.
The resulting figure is 15.9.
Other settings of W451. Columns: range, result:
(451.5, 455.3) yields 15.7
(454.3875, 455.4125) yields 16.3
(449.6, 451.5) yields 15.9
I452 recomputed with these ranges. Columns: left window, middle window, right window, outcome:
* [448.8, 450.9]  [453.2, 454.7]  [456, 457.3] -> 0.05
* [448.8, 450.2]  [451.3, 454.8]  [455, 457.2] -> 0.01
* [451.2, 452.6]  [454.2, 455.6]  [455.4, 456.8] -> 0.03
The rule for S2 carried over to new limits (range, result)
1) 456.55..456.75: 18.1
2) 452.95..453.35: 14.7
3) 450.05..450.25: 15.2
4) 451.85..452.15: 16.7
